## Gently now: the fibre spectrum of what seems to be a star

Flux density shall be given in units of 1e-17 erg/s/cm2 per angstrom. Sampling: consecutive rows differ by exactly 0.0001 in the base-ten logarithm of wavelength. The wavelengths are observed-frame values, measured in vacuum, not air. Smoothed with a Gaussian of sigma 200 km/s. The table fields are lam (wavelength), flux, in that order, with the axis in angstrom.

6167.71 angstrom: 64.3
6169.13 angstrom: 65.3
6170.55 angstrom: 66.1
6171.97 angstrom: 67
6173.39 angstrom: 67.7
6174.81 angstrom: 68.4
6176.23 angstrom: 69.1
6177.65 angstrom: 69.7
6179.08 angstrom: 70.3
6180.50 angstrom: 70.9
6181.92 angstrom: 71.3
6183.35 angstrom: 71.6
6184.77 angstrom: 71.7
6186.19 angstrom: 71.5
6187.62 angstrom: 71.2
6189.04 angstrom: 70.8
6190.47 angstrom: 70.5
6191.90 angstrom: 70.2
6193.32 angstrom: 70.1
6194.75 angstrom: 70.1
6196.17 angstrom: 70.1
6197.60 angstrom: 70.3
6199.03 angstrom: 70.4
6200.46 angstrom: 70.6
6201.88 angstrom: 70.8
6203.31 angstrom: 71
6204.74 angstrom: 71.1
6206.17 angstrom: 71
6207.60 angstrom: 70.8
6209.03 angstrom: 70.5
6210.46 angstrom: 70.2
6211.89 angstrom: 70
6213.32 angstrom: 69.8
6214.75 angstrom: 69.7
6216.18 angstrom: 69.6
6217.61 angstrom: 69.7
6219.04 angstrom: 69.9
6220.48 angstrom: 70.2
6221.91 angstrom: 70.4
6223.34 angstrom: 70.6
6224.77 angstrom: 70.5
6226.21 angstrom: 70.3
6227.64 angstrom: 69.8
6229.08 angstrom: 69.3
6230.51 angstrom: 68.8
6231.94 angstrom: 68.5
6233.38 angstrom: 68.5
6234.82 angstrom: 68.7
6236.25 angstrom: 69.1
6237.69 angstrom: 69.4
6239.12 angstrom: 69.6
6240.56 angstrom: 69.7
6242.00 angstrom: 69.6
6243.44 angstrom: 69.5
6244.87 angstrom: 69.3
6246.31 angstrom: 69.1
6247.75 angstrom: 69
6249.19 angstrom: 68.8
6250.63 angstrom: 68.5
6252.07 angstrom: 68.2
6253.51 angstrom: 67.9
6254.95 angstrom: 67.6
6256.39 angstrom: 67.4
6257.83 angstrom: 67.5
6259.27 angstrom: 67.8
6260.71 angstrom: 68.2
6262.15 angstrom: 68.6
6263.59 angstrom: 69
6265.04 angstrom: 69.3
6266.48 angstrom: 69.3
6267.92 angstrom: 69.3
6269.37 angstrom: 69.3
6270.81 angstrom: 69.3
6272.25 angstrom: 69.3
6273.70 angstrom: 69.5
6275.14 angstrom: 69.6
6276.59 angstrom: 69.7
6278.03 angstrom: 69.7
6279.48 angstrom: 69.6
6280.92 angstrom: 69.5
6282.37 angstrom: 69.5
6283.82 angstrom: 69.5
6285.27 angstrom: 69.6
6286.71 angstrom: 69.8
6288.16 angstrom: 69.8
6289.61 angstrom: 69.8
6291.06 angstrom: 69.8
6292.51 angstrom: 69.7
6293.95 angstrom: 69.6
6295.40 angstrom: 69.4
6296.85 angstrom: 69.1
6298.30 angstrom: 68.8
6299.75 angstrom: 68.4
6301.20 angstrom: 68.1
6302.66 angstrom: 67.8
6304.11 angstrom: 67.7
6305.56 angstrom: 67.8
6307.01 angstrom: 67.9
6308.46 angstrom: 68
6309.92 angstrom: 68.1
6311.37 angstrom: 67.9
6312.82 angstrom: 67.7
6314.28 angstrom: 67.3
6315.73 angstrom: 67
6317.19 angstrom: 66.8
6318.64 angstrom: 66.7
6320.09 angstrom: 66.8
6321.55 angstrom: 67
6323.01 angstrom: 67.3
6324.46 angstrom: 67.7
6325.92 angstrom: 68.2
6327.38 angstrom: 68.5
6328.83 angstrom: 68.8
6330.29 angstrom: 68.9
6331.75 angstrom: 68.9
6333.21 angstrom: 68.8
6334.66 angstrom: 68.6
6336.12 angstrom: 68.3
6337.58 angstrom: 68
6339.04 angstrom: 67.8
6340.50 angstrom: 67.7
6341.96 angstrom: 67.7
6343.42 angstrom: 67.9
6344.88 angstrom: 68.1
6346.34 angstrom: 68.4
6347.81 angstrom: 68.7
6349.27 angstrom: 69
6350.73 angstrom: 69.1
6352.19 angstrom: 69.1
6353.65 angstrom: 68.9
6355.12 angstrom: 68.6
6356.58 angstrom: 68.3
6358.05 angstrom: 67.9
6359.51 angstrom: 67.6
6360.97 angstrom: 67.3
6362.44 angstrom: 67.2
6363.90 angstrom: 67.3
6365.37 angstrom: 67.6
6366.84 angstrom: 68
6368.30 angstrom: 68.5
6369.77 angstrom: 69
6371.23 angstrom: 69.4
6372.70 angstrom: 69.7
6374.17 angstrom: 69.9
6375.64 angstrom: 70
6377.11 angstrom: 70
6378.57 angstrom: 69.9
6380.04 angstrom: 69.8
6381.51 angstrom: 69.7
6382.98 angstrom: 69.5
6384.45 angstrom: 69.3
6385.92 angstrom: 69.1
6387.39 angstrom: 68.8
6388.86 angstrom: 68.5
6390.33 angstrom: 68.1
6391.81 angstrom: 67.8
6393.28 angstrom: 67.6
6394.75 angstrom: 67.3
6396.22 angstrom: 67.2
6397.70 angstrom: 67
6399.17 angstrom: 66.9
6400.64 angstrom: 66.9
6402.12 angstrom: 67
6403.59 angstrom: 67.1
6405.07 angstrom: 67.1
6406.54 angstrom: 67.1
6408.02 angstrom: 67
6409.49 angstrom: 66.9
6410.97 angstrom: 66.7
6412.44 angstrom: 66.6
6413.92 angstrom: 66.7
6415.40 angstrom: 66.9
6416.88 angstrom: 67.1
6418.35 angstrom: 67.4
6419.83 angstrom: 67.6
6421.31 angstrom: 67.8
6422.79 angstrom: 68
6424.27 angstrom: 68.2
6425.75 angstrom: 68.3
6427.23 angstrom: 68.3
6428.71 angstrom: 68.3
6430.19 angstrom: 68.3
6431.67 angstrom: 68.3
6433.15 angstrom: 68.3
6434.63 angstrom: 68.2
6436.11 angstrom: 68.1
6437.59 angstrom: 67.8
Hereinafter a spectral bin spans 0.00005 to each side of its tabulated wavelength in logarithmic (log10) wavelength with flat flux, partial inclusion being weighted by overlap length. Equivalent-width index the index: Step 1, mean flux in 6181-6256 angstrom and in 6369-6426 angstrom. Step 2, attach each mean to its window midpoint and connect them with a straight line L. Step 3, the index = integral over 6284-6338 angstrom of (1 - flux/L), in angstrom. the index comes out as 0.5 angstrom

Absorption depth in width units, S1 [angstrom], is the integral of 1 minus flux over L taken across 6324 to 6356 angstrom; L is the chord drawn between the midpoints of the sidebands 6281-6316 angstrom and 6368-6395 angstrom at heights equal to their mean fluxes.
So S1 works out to 0.2 angstrom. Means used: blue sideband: 68.7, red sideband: 69.1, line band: 68.4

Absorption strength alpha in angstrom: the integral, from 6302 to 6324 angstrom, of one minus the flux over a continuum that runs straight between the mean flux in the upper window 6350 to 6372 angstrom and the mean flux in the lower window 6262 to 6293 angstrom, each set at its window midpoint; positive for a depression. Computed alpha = 0.5 angstrom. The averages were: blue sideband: 69.5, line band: 67.5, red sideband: 68.3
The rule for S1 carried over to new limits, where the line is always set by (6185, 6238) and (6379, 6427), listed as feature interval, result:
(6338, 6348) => 0.07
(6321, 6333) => 0.08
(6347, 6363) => 0.00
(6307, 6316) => 0.15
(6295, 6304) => 0.07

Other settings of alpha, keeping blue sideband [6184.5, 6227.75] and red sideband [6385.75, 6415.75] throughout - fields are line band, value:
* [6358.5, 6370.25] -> 0.0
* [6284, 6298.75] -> -0.1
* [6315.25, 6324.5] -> 0.2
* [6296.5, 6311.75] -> 0.2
